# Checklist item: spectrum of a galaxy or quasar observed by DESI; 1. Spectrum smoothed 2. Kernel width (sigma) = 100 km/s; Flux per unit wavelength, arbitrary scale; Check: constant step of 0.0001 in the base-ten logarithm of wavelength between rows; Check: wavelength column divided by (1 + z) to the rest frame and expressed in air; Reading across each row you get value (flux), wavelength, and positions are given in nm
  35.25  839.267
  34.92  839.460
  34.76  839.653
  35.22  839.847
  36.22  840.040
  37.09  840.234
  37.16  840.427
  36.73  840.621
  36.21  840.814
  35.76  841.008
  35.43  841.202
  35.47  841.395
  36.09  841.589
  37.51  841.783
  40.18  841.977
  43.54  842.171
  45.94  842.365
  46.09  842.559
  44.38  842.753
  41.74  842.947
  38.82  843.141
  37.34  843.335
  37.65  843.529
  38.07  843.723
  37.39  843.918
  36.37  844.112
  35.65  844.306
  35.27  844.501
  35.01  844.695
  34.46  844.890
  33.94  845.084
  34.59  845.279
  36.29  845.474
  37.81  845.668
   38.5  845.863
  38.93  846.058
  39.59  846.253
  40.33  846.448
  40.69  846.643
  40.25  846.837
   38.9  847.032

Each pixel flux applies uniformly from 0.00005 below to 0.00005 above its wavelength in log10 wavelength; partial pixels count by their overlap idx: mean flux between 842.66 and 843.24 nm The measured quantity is 41.6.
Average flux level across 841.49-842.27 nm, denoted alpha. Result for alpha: 39.3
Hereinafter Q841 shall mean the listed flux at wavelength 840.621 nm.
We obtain 36.73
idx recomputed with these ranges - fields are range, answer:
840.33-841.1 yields 36.5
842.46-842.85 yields 45.2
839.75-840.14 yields 35.7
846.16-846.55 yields 40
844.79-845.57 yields 34.8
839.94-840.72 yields 36.8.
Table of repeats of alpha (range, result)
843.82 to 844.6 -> 36.2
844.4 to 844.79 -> 35.1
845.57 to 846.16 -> 38.4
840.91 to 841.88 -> 36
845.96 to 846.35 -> 39.2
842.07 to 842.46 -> 44.7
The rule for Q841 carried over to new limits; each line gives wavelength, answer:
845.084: 33.94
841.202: 35.43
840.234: 37.09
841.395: 35.47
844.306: 35.65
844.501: 35.27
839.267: 35.25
